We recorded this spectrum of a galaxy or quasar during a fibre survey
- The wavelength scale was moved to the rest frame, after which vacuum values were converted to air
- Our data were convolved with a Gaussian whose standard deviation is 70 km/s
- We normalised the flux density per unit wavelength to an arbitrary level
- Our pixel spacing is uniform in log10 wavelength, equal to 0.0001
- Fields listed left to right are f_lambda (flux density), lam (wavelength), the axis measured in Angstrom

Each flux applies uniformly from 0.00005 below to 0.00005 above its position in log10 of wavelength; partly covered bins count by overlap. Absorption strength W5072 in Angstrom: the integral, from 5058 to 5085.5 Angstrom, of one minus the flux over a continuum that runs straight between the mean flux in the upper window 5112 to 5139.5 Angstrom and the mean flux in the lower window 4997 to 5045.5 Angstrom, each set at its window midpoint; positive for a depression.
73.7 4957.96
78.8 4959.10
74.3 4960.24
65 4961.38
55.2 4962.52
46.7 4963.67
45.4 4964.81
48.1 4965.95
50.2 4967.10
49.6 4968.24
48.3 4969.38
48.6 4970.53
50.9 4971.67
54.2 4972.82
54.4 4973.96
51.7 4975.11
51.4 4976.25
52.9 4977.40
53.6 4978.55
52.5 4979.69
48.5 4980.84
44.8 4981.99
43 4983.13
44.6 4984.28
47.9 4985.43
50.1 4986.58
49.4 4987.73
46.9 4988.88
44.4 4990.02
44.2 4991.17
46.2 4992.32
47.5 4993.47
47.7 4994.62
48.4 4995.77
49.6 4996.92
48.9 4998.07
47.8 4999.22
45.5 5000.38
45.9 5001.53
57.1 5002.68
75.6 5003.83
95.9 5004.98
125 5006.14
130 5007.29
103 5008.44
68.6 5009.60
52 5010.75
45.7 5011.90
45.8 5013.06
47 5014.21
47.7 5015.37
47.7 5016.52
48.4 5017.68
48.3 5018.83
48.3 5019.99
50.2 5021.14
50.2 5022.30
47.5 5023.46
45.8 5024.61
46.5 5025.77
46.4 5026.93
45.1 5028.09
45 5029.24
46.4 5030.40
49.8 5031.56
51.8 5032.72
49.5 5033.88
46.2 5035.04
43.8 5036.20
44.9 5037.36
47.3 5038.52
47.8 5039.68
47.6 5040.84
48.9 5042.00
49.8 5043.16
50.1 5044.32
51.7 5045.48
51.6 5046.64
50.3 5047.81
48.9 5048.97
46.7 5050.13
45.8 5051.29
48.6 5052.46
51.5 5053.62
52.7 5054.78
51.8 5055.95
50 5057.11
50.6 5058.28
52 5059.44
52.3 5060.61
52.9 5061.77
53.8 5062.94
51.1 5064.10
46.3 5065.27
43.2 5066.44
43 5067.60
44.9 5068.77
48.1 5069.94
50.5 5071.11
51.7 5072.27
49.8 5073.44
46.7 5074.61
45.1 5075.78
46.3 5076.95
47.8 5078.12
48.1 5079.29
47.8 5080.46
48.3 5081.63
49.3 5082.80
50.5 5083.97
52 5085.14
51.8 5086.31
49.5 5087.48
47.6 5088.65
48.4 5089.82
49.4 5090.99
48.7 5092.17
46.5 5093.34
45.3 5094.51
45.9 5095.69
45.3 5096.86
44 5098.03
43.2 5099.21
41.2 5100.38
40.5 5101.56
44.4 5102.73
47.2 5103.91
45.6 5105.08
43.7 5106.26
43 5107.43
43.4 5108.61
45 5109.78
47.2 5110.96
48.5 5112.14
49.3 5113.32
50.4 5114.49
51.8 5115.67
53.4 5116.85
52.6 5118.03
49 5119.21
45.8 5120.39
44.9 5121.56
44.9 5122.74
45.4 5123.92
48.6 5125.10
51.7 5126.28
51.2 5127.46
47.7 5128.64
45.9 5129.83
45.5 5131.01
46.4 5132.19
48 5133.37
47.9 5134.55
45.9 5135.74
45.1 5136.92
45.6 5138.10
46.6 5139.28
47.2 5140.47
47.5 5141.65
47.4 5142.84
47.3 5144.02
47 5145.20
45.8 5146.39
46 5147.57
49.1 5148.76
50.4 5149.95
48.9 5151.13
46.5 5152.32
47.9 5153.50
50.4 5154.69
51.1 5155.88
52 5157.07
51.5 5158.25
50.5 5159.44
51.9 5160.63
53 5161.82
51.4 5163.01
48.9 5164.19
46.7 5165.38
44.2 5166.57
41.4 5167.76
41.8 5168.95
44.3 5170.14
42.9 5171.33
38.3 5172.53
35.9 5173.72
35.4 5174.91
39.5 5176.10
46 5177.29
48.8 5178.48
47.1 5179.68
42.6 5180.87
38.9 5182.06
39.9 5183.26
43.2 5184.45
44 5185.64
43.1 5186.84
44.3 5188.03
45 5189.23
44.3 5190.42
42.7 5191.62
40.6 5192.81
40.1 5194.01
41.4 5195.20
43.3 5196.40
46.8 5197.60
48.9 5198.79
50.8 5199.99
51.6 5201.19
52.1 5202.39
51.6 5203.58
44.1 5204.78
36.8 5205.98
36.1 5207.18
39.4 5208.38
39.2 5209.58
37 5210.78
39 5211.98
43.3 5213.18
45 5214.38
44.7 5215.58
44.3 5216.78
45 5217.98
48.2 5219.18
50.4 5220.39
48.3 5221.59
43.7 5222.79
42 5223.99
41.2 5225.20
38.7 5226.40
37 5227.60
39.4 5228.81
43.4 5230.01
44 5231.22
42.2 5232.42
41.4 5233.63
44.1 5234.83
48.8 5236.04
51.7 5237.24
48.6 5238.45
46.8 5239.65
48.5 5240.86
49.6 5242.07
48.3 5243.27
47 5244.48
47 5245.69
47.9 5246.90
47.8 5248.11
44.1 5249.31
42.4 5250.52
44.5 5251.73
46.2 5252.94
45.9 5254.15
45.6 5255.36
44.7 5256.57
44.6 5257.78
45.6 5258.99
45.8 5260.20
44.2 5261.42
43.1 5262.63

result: 1.6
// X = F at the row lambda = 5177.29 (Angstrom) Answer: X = 46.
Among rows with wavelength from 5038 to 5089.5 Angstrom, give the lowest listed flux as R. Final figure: 43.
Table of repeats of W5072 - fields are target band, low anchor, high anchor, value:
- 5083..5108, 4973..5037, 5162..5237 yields 1.33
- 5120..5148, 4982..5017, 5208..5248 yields 1.71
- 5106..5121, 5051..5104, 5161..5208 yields -0.42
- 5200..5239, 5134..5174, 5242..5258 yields 2.06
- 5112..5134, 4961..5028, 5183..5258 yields 0.08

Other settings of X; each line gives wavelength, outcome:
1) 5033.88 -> 49.5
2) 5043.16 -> 49.8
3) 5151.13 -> 48.9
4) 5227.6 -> 37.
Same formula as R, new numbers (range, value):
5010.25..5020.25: 45.7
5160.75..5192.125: 35.4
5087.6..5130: 40.5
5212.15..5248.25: 37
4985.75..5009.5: 44.2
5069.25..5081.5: 45.1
